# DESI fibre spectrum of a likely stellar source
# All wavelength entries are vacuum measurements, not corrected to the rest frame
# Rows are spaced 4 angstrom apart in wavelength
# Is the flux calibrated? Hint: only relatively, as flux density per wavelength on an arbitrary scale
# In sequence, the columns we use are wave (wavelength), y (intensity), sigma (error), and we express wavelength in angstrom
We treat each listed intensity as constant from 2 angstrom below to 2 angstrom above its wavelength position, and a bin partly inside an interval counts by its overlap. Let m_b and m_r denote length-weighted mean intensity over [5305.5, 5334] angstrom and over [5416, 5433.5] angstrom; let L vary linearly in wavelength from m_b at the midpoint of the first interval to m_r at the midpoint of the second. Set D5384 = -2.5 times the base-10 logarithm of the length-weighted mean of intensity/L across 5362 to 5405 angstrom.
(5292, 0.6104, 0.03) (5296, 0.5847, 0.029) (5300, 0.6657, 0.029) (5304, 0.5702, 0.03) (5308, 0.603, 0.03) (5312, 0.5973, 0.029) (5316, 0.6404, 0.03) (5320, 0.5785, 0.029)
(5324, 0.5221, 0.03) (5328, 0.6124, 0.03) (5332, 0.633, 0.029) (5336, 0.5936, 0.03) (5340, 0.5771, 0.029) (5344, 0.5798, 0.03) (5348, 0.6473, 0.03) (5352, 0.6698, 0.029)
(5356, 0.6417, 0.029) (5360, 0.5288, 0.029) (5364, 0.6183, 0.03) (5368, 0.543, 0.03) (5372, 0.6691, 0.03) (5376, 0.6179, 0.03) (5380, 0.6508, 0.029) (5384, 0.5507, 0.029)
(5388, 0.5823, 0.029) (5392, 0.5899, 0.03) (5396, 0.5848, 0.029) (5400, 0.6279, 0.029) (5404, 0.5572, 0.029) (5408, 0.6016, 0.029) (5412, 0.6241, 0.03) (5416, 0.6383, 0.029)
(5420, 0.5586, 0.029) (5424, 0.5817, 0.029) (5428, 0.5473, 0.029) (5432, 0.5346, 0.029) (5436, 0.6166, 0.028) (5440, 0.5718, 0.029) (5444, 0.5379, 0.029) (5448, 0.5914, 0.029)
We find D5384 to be -0.041 mag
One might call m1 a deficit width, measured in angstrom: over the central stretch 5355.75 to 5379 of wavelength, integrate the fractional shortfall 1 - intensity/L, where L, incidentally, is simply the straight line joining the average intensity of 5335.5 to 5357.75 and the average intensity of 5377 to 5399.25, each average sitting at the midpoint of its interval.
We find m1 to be 0.2 angstrom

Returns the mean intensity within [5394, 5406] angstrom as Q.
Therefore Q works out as 0.59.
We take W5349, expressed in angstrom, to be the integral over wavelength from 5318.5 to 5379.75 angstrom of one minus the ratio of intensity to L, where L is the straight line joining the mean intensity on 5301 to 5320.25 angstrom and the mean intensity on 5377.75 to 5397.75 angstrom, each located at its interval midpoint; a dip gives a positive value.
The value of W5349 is -0.6 angstrom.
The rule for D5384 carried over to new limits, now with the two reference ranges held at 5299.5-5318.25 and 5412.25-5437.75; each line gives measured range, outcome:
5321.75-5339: 0.03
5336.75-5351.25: -0.01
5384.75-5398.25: 0.01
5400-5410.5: -0.01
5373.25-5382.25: -0.07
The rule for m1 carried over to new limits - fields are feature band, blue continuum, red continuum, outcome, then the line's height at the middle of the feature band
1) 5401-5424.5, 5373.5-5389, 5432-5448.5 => -0.34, 0.587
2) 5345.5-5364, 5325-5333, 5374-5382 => 0.05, 0.622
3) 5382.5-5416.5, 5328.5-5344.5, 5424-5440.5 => -0.87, 0.579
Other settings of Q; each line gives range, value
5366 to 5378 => 0.61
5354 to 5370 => 0.583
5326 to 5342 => 0.604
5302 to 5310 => 0.587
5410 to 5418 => 0.631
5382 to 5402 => 0.587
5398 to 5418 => 0.61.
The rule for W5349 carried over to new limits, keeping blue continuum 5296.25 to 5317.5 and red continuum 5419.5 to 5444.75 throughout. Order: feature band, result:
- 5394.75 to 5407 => -0.3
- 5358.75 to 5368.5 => 0.4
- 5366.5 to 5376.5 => -0.4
